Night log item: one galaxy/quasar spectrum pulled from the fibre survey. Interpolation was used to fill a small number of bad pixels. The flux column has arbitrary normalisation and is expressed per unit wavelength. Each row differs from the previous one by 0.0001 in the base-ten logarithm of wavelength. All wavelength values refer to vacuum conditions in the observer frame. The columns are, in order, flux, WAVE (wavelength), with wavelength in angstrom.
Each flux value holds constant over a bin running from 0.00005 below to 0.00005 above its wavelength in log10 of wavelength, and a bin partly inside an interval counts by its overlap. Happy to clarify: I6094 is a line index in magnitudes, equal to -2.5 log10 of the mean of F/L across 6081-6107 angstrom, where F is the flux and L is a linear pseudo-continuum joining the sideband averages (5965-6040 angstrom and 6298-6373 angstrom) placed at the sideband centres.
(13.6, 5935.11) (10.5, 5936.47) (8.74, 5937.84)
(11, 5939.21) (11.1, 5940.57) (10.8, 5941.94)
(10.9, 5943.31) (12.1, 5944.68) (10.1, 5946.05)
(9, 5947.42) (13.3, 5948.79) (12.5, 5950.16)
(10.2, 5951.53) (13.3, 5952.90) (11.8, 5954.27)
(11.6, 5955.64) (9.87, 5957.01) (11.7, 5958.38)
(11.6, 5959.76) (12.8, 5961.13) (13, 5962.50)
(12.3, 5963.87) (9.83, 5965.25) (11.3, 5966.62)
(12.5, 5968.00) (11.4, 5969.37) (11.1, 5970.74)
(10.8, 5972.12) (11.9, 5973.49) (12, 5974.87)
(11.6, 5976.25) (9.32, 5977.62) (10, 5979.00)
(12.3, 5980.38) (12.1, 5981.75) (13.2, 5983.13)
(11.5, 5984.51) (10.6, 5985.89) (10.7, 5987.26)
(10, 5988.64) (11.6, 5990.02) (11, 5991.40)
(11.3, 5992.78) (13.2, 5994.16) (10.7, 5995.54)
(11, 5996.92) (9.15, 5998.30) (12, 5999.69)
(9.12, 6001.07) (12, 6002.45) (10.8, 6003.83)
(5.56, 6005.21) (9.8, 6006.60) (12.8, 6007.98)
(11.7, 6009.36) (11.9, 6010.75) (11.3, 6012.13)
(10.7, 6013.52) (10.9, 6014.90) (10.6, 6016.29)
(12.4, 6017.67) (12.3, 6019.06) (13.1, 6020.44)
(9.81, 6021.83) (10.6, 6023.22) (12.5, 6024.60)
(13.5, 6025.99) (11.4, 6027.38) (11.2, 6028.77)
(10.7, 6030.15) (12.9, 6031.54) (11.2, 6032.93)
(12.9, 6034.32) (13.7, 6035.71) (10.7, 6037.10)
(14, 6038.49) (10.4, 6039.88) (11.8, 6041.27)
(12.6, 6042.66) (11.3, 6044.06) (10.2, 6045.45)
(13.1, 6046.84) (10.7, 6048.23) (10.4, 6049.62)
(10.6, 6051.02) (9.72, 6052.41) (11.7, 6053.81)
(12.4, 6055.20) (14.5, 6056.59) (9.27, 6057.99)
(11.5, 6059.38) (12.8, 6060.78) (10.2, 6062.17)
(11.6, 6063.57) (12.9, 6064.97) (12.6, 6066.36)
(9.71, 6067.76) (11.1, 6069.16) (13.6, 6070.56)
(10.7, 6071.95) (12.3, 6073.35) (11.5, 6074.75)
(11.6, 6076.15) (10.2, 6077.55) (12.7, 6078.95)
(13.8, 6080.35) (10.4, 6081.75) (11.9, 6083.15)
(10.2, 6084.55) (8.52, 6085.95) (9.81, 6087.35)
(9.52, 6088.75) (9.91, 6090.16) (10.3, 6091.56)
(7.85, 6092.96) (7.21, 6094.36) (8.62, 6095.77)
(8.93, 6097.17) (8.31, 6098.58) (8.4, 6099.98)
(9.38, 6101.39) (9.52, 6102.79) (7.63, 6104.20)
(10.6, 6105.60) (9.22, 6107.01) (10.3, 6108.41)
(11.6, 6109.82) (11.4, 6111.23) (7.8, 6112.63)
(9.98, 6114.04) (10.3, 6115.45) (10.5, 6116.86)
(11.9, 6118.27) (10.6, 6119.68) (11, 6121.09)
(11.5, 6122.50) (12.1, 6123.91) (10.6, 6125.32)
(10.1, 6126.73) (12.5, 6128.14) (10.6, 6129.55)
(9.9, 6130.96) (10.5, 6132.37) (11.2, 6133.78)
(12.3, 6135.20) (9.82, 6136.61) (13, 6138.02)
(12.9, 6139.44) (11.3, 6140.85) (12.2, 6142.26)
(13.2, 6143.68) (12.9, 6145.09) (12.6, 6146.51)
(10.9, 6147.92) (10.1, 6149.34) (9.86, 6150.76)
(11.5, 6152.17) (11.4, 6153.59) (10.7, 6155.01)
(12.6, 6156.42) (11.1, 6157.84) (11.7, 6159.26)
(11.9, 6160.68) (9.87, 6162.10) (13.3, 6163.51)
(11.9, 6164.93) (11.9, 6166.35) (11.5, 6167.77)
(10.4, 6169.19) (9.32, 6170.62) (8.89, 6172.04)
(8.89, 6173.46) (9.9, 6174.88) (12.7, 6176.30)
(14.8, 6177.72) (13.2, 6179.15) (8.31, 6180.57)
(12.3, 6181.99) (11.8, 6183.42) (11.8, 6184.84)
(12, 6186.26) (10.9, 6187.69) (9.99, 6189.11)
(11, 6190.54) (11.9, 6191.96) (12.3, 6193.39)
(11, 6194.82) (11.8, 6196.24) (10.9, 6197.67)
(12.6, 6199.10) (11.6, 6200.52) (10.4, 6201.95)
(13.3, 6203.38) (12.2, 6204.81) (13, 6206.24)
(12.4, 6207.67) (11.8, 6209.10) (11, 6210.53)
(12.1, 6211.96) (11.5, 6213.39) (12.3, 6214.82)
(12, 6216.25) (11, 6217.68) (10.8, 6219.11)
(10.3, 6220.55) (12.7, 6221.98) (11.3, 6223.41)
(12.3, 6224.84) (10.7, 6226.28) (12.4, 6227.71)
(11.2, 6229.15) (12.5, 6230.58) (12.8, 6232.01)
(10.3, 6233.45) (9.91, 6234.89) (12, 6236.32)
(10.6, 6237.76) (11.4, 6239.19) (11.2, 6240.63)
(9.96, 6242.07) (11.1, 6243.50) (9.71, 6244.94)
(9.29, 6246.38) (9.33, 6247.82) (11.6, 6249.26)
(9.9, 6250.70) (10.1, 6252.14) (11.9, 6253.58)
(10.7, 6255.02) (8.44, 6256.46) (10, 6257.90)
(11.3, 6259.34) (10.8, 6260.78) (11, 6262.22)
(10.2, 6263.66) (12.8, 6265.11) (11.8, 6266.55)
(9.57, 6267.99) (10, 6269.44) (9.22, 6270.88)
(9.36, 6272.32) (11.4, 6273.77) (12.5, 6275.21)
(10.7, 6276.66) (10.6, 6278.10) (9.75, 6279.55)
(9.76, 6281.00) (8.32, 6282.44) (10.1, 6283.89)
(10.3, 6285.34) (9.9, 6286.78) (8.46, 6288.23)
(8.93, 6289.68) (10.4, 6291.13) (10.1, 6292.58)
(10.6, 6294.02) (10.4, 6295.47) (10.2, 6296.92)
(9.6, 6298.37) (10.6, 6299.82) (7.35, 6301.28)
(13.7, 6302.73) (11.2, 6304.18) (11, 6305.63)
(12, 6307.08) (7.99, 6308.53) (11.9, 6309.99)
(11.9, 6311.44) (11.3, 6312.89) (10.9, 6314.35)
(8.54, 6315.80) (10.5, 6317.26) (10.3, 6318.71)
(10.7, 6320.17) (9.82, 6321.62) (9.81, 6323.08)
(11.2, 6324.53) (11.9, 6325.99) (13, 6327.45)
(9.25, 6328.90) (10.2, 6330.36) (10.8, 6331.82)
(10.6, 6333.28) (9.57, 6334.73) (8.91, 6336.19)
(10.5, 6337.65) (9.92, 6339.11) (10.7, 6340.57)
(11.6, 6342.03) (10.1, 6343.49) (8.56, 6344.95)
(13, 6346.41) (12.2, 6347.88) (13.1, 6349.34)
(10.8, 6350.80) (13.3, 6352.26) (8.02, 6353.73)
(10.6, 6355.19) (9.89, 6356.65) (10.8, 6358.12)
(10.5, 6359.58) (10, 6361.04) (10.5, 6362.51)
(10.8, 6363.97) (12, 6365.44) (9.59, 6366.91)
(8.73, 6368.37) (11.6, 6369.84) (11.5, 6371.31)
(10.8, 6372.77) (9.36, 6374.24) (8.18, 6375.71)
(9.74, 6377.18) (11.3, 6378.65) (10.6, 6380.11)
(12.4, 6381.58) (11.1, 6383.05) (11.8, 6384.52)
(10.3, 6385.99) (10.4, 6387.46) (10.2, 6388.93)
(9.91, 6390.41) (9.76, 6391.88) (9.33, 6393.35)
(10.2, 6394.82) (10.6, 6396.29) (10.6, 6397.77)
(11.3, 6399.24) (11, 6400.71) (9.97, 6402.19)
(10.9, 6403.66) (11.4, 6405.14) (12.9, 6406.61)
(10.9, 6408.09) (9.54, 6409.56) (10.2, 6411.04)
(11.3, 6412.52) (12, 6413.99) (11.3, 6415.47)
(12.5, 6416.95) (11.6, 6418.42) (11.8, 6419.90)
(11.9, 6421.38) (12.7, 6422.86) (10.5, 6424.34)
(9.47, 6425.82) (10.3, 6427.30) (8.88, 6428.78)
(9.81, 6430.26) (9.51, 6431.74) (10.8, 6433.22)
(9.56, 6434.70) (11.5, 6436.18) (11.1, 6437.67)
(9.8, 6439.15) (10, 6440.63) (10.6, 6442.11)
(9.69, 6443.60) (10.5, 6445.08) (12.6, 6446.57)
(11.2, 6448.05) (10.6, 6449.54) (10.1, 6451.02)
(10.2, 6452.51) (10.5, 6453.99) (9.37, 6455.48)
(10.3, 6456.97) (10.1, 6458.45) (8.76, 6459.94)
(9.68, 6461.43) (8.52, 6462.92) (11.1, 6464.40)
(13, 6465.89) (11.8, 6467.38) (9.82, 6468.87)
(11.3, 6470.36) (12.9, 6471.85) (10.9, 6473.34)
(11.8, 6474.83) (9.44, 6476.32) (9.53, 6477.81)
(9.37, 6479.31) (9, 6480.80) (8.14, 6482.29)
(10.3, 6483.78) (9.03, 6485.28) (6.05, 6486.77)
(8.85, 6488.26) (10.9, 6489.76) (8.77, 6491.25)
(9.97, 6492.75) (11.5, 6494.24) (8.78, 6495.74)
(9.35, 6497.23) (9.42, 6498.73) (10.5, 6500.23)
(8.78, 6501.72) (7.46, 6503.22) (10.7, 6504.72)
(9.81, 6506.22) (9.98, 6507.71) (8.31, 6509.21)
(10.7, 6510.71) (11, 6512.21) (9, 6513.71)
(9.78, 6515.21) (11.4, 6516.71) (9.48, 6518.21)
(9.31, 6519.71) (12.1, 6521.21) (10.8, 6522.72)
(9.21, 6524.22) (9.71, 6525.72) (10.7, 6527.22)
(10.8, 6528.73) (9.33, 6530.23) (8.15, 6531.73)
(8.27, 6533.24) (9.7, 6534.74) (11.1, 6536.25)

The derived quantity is 0.20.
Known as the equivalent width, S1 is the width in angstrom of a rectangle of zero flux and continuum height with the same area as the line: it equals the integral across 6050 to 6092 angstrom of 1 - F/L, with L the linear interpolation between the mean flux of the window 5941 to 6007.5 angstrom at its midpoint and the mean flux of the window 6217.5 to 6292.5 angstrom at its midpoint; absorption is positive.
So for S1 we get -1.0 angstrom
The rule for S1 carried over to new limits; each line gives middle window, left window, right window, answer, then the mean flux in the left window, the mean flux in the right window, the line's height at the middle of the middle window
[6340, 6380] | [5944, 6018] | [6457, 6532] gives -1.5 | 11.2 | 9.92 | 10.3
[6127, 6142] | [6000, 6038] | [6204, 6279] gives -0.2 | 11.4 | 11.1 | 11.2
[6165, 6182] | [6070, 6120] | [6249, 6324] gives -1.2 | 10.2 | 10.4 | 10.3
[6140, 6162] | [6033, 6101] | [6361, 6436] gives -1.3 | 11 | 10.7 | 10.9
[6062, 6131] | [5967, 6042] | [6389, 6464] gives 4.4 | 11.4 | 10.5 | 11.2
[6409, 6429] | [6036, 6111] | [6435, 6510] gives -1.9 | 10.8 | 10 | 10.1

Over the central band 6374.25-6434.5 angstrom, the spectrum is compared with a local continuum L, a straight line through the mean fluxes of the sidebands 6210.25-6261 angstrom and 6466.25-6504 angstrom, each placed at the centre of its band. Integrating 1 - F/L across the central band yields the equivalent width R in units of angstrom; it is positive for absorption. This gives -3.08 angstrom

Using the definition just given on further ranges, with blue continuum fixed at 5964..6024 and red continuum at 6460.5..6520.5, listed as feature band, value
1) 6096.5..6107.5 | 1.9 angstrom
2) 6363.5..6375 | -0.4 angstrom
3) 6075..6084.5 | -0.6 angstrom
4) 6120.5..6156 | -2.1 angstrom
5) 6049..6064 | -0.5 angstrom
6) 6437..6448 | -0.7 angstrom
